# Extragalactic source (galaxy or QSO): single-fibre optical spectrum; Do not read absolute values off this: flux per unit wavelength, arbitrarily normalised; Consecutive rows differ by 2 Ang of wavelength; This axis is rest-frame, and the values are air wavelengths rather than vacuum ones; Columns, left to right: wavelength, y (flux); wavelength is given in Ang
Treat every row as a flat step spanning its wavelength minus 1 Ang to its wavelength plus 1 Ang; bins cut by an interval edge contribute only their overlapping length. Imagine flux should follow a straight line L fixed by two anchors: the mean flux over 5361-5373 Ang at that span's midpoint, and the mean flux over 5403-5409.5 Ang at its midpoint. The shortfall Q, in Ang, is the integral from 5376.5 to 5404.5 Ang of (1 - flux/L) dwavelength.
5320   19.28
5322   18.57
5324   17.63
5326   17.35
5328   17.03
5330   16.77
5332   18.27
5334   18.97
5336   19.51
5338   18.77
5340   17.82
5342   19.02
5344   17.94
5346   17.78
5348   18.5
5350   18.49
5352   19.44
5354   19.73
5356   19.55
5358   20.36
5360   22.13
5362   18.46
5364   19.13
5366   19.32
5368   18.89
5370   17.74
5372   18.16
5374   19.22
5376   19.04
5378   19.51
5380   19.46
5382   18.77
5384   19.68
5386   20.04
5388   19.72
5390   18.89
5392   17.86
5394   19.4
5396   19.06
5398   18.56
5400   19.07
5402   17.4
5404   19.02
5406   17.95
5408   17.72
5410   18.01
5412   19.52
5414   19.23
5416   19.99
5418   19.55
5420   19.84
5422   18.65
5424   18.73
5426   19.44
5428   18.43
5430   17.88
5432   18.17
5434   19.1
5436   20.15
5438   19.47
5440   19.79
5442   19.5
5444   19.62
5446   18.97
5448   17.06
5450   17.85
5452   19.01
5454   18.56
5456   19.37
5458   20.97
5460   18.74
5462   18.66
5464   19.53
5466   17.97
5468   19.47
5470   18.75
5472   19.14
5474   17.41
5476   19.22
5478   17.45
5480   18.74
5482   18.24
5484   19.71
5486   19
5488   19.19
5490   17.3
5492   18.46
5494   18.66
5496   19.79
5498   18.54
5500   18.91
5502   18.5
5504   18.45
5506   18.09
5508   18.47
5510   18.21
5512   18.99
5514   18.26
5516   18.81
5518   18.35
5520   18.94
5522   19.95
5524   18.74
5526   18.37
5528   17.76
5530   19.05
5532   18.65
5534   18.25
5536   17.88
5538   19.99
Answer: -1.0 Ang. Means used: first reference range 18.6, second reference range 18.2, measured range 19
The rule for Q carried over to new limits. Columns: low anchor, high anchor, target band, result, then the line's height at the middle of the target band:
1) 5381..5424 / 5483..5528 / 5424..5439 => 0.0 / 18.9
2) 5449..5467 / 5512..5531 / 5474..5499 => 0.3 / 18.8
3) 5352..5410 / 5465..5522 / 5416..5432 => 0.0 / 18.9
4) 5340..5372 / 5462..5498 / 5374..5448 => -0.5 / 18.9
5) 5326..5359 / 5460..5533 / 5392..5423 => -0.4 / 18.6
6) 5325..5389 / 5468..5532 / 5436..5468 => -0.6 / 18.7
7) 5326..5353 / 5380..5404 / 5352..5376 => -0.9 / 18.6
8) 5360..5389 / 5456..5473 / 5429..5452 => 0.4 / 19.2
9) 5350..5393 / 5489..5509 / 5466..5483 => 0.1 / 18.7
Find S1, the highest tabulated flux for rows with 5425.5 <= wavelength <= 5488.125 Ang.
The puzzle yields 20.97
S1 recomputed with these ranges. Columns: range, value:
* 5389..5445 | 20.15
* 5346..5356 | 19.73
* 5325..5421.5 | 22.13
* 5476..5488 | 19.71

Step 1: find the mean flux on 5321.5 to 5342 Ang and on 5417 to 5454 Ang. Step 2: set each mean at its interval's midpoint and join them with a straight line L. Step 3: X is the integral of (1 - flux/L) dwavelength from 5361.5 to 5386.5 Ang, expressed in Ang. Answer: -0.8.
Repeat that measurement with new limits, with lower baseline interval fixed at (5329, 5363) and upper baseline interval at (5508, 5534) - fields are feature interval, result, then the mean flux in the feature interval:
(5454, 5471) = -0.37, 19.1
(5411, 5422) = -0.43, 19.5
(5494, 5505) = -0.08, 18.8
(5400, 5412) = 0.38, 18.2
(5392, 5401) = -0.03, 18.9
